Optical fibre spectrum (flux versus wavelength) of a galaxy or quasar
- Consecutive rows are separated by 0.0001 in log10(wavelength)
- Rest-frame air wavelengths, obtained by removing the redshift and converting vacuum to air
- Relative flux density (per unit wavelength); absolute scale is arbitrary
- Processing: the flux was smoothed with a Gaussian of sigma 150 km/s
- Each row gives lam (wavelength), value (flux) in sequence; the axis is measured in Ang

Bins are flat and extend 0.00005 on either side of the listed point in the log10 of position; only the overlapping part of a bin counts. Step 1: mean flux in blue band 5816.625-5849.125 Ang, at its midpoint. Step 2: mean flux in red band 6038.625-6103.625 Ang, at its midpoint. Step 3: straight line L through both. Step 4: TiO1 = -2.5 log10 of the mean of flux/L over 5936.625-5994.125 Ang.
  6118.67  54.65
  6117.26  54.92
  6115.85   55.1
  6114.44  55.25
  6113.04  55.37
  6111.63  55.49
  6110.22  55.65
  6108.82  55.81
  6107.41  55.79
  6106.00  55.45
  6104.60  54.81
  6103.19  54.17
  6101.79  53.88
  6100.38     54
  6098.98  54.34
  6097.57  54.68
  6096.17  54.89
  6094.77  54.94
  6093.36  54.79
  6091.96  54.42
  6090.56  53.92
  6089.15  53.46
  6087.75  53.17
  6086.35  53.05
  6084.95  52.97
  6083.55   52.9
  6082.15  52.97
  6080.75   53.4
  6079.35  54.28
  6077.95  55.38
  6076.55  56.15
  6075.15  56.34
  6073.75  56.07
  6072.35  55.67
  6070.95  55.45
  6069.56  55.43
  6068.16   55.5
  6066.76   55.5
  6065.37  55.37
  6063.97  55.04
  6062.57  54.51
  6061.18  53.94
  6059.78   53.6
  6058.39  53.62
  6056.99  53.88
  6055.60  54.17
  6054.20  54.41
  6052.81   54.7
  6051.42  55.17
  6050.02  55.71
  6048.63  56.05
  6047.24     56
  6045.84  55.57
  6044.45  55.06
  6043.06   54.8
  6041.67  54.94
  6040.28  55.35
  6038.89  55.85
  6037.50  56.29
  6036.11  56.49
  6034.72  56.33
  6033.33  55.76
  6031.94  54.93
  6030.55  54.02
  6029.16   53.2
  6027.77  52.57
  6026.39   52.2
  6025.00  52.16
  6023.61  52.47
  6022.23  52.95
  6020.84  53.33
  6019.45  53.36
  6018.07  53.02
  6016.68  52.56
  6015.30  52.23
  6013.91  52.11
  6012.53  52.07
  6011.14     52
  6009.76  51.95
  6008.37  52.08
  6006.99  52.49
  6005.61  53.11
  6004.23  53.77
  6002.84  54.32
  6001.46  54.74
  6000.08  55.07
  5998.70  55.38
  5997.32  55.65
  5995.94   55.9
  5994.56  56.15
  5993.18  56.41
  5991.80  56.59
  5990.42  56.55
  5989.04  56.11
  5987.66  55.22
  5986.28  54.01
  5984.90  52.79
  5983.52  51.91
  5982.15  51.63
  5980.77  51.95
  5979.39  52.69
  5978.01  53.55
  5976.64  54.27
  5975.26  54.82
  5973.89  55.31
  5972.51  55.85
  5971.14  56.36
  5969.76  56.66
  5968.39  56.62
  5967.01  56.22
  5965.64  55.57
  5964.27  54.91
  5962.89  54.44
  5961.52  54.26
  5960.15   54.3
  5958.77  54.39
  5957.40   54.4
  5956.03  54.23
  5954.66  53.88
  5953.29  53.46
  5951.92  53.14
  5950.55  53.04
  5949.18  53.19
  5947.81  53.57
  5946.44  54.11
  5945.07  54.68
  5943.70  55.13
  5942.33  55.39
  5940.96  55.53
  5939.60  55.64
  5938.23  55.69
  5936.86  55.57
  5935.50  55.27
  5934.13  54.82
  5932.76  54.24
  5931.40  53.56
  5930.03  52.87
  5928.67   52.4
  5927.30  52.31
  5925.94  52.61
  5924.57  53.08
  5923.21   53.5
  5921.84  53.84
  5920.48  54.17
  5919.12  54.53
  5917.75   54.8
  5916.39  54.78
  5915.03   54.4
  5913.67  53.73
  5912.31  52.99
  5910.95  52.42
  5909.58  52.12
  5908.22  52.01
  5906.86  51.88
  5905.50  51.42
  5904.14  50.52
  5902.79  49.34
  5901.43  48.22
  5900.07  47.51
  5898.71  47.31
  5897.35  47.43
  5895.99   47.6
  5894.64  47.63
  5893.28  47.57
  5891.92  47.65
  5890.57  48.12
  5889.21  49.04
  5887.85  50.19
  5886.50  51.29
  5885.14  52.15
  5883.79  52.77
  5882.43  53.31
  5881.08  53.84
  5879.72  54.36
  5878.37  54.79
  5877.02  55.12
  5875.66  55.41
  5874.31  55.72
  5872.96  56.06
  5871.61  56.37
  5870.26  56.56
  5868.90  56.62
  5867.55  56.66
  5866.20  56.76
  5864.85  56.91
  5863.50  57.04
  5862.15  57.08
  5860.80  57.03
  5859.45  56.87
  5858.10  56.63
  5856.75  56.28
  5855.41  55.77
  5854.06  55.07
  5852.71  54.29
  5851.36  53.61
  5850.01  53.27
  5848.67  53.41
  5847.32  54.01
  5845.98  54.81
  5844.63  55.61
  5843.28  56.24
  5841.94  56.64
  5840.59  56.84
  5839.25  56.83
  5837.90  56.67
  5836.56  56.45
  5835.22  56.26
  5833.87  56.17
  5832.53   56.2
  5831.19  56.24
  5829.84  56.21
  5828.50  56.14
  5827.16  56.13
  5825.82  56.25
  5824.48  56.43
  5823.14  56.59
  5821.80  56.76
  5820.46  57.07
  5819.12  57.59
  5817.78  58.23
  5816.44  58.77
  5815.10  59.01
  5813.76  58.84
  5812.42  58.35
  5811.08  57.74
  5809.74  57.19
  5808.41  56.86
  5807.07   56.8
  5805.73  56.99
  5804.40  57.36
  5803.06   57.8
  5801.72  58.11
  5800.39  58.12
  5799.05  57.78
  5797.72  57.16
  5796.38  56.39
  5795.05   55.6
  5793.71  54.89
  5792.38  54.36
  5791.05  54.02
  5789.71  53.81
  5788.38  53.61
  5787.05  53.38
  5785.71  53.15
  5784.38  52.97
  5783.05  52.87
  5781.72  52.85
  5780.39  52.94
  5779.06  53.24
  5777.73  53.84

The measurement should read 0.015 mag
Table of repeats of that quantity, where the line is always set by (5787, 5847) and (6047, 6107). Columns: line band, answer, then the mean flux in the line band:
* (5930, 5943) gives 0.014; 55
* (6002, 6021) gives 0.048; 52.7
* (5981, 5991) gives 0.028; 53.9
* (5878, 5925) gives 0.092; 51.4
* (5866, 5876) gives -0.002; 56.3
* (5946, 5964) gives 0.033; 53.9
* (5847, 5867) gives 0.012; 55.6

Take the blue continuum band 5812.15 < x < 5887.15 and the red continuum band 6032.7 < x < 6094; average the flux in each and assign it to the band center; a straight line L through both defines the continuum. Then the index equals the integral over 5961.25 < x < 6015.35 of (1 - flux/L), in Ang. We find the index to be 0.8 Ang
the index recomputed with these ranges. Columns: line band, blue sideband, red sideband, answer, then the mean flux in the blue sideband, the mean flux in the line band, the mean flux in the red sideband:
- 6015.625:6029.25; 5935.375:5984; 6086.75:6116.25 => 0.5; 54.5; 52.8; 54.7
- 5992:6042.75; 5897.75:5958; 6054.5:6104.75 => -0.1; 53.2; 54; 54.5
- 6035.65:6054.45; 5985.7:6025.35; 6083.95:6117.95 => -0.4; 53.9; 55.5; 54.6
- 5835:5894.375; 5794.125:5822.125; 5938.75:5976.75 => 2.0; 57.5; 54.6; 54.8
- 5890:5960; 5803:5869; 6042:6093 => 4.0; 56.5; 52.6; 54.7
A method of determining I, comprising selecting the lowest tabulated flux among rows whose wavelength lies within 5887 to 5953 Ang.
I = 47.31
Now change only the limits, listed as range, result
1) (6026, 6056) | 52.2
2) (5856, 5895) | 47.57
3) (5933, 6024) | 51.63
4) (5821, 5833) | 56.13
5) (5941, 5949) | 53.57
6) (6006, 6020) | 51.95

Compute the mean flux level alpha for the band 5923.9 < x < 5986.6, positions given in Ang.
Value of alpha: 54.2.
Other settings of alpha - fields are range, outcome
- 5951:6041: 54.2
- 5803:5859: 56.4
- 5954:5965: 54.4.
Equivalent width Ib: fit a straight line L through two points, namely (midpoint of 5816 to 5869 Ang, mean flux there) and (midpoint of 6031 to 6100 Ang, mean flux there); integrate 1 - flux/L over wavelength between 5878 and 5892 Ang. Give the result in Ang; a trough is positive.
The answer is 1.1 Ang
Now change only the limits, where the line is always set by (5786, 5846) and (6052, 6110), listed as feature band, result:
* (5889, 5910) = 2.6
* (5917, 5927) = 0.4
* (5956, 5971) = 0.1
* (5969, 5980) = 0.1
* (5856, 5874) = -0.2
